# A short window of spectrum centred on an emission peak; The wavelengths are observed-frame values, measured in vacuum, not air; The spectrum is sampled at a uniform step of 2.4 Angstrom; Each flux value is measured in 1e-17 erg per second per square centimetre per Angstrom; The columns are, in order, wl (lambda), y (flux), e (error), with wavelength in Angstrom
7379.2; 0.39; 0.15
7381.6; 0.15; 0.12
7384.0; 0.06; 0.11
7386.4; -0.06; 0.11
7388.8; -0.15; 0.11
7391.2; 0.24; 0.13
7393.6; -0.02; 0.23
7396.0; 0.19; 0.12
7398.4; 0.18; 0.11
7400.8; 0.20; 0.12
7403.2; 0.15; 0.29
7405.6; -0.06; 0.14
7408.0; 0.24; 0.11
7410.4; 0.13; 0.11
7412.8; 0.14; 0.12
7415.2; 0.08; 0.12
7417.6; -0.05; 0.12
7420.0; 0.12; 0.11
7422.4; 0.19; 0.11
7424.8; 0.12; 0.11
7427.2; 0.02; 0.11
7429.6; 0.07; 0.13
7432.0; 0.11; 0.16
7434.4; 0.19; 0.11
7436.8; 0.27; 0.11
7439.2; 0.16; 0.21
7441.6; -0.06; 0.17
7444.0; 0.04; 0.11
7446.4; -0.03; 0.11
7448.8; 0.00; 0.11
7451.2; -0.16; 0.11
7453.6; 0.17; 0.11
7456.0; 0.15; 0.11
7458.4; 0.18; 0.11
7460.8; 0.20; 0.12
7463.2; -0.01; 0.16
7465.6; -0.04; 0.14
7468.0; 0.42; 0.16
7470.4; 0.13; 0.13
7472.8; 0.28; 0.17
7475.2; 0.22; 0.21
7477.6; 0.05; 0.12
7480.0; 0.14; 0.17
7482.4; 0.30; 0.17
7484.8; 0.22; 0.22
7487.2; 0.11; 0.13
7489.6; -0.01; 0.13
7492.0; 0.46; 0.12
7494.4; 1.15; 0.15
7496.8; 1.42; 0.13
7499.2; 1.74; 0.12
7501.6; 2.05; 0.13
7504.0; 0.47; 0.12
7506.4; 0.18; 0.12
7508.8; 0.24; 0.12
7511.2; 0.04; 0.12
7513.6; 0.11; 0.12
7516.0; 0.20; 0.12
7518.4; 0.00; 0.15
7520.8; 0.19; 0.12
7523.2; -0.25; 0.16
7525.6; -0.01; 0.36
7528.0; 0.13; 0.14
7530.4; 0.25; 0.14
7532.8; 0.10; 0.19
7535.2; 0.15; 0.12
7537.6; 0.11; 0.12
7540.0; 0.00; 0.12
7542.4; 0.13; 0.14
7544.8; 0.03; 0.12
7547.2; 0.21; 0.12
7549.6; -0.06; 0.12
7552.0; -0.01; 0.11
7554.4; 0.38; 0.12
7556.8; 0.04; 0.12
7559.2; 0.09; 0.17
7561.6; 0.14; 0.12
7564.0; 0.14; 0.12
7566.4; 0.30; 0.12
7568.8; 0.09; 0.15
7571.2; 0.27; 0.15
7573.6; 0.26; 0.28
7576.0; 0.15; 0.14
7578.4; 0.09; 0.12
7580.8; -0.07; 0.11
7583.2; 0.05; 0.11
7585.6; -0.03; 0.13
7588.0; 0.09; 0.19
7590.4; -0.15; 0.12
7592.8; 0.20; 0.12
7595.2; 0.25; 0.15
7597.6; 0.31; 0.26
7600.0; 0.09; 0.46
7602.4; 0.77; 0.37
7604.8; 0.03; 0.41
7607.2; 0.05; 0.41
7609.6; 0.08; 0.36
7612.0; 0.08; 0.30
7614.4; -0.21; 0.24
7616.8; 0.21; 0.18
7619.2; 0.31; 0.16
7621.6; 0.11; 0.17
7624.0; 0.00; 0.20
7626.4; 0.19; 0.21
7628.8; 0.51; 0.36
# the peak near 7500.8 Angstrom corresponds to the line [O II]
